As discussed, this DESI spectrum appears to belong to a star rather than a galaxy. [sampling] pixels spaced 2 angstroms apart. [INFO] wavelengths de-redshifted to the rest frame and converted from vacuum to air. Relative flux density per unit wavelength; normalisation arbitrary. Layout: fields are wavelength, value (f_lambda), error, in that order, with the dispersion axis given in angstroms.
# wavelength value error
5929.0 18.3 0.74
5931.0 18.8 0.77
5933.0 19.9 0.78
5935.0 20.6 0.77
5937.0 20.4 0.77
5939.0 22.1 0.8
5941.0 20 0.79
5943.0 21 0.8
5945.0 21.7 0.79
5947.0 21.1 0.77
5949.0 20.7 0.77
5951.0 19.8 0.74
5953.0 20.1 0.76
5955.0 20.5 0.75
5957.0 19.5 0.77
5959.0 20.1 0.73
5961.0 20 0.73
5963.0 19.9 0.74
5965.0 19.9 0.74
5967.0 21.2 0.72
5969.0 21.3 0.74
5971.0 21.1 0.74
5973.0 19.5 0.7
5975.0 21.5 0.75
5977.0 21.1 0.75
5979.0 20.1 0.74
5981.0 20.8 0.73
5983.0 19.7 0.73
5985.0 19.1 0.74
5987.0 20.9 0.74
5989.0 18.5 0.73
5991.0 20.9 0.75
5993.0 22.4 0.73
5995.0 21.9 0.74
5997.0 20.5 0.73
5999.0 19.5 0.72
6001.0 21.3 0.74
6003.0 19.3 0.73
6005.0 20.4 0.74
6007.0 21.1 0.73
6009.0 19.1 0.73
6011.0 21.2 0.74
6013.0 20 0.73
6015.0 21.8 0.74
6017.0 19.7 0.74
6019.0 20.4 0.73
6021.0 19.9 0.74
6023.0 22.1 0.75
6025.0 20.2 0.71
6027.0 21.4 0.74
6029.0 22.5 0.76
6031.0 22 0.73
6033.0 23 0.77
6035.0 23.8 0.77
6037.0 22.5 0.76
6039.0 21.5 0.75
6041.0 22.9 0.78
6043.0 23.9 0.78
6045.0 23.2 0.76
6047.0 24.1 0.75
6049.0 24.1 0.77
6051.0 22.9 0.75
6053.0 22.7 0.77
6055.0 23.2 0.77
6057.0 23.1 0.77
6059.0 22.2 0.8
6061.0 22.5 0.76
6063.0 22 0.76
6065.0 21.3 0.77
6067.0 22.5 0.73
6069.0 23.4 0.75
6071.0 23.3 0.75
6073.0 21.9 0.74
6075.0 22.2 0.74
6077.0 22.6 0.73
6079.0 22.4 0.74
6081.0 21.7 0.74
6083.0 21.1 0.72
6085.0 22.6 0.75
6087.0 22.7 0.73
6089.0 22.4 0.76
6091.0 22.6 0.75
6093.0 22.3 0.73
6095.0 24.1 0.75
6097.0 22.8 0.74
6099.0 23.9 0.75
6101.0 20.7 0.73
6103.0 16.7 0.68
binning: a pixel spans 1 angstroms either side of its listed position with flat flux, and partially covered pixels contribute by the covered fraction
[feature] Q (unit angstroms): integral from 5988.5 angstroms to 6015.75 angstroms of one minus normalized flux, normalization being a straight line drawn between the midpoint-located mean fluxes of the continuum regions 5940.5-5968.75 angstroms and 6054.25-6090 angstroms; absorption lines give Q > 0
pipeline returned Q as 0.8 angstroms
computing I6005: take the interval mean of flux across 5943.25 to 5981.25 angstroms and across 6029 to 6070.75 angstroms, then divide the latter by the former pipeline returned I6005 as 1.11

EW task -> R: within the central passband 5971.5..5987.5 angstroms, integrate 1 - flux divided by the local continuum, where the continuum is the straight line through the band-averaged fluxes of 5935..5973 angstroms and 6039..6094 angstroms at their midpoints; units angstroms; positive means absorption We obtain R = 0.5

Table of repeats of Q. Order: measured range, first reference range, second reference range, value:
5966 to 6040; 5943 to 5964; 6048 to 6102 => 1.3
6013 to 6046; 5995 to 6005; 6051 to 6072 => -0.6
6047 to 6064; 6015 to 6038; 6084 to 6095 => -0.6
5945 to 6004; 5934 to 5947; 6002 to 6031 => 1.2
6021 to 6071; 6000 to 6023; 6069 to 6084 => -2.7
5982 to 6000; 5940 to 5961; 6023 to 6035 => 0.7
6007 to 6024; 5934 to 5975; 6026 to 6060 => 1.2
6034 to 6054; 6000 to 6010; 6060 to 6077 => -1.5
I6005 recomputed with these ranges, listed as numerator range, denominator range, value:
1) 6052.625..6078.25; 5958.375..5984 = 1.10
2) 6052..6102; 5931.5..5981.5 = 1.10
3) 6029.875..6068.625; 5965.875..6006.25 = 1.11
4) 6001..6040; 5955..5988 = 1.04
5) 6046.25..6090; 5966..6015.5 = 1.10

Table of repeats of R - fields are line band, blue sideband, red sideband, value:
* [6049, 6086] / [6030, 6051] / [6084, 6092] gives 0.5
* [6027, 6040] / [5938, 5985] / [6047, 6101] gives -0.4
